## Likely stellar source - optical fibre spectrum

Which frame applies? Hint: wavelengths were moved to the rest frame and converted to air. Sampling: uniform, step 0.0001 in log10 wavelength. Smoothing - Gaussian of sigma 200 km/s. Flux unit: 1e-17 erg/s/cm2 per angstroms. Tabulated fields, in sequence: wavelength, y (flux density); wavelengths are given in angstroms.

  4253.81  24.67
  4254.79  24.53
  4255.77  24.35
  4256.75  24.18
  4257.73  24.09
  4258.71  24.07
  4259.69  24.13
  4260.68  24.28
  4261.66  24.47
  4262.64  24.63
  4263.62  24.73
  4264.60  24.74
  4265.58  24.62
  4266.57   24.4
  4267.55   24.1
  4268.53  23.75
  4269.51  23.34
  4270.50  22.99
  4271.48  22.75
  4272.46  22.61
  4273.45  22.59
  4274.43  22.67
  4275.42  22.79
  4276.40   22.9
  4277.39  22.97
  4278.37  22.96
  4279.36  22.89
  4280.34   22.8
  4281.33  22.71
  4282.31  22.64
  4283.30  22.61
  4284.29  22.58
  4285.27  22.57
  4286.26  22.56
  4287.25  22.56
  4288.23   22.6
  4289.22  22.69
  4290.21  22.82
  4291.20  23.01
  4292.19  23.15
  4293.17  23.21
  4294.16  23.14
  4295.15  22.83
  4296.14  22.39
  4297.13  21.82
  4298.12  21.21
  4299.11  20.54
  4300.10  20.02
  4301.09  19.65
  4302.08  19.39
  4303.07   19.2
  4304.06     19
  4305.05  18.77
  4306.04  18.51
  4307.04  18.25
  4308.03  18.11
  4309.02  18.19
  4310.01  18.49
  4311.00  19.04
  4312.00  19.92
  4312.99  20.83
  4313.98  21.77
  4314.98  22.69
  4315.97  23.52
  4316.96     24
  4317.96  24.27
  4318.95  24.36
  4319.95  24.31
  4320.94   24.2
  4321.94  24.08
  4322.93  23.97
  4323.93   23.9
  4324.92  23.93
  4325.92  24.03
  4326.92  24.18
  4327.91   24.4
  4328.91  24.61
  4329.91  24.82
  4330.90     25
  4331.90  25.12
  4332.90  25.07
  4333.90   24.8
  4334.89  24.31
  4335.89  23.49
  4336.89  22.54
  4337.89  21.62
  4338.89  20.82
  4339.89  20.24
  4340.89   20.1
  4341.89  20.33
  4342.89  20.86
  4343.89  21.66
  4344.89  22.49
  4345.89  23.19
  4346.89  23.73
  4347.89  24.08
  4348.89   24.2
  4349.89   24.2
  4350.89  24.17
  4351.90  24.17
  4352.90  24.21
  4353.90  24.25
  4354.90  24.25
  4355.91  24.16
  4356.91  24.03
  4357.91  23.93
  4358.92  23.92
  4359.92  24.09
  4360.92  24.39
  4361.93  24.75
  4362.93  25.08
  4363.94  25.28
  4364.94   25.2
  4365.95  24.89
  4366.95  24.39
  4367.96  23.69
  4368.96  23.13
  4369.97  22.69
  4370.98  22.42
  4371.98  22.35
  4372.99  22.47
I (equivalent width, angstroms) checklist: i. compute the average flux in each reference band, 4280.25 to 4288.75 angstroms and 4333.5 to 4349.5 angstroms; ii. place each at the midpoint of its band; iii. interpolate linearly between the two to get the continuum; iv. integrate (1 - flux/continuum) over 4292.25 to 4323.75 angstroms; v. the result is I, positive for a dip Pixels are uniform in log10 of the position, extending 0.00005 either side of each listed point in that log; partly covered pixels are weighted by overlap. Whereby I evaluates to 1.7 angstroms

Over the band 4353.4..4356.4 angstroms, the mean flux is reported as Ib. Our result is 24.2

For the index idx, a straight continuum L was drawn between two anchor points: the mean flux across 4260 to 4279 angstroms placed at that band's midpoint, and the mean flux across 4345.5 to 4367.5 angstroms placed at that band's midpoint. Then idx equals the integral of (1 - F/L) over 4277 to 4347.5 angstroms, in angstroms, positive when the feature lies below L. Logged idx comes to 5.0 angstroms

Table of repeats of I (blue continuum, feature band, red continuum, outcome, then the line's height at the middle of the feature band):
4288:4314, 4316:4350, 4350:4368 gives -1.13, 22.7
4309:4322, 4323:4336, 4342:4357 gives -0.98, 22.7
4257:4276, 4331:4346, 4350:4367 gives 1.10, 24.3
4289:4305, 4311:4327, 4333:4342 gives -0.99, 21.9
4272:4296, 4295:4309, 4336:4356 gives 1.80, 22.8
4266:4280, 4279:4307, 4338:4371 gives 1.87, 23.2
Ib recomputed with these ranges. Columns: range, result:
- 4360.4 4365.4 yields 24.9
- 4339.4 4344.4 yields 20.6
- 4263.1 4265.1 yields 24.8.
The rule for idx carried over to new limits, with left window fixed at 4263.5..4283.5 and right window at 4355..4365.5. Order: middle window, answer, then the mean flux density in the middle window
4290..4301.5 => 0.8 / 22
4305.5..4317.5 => 1.8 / 20.3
